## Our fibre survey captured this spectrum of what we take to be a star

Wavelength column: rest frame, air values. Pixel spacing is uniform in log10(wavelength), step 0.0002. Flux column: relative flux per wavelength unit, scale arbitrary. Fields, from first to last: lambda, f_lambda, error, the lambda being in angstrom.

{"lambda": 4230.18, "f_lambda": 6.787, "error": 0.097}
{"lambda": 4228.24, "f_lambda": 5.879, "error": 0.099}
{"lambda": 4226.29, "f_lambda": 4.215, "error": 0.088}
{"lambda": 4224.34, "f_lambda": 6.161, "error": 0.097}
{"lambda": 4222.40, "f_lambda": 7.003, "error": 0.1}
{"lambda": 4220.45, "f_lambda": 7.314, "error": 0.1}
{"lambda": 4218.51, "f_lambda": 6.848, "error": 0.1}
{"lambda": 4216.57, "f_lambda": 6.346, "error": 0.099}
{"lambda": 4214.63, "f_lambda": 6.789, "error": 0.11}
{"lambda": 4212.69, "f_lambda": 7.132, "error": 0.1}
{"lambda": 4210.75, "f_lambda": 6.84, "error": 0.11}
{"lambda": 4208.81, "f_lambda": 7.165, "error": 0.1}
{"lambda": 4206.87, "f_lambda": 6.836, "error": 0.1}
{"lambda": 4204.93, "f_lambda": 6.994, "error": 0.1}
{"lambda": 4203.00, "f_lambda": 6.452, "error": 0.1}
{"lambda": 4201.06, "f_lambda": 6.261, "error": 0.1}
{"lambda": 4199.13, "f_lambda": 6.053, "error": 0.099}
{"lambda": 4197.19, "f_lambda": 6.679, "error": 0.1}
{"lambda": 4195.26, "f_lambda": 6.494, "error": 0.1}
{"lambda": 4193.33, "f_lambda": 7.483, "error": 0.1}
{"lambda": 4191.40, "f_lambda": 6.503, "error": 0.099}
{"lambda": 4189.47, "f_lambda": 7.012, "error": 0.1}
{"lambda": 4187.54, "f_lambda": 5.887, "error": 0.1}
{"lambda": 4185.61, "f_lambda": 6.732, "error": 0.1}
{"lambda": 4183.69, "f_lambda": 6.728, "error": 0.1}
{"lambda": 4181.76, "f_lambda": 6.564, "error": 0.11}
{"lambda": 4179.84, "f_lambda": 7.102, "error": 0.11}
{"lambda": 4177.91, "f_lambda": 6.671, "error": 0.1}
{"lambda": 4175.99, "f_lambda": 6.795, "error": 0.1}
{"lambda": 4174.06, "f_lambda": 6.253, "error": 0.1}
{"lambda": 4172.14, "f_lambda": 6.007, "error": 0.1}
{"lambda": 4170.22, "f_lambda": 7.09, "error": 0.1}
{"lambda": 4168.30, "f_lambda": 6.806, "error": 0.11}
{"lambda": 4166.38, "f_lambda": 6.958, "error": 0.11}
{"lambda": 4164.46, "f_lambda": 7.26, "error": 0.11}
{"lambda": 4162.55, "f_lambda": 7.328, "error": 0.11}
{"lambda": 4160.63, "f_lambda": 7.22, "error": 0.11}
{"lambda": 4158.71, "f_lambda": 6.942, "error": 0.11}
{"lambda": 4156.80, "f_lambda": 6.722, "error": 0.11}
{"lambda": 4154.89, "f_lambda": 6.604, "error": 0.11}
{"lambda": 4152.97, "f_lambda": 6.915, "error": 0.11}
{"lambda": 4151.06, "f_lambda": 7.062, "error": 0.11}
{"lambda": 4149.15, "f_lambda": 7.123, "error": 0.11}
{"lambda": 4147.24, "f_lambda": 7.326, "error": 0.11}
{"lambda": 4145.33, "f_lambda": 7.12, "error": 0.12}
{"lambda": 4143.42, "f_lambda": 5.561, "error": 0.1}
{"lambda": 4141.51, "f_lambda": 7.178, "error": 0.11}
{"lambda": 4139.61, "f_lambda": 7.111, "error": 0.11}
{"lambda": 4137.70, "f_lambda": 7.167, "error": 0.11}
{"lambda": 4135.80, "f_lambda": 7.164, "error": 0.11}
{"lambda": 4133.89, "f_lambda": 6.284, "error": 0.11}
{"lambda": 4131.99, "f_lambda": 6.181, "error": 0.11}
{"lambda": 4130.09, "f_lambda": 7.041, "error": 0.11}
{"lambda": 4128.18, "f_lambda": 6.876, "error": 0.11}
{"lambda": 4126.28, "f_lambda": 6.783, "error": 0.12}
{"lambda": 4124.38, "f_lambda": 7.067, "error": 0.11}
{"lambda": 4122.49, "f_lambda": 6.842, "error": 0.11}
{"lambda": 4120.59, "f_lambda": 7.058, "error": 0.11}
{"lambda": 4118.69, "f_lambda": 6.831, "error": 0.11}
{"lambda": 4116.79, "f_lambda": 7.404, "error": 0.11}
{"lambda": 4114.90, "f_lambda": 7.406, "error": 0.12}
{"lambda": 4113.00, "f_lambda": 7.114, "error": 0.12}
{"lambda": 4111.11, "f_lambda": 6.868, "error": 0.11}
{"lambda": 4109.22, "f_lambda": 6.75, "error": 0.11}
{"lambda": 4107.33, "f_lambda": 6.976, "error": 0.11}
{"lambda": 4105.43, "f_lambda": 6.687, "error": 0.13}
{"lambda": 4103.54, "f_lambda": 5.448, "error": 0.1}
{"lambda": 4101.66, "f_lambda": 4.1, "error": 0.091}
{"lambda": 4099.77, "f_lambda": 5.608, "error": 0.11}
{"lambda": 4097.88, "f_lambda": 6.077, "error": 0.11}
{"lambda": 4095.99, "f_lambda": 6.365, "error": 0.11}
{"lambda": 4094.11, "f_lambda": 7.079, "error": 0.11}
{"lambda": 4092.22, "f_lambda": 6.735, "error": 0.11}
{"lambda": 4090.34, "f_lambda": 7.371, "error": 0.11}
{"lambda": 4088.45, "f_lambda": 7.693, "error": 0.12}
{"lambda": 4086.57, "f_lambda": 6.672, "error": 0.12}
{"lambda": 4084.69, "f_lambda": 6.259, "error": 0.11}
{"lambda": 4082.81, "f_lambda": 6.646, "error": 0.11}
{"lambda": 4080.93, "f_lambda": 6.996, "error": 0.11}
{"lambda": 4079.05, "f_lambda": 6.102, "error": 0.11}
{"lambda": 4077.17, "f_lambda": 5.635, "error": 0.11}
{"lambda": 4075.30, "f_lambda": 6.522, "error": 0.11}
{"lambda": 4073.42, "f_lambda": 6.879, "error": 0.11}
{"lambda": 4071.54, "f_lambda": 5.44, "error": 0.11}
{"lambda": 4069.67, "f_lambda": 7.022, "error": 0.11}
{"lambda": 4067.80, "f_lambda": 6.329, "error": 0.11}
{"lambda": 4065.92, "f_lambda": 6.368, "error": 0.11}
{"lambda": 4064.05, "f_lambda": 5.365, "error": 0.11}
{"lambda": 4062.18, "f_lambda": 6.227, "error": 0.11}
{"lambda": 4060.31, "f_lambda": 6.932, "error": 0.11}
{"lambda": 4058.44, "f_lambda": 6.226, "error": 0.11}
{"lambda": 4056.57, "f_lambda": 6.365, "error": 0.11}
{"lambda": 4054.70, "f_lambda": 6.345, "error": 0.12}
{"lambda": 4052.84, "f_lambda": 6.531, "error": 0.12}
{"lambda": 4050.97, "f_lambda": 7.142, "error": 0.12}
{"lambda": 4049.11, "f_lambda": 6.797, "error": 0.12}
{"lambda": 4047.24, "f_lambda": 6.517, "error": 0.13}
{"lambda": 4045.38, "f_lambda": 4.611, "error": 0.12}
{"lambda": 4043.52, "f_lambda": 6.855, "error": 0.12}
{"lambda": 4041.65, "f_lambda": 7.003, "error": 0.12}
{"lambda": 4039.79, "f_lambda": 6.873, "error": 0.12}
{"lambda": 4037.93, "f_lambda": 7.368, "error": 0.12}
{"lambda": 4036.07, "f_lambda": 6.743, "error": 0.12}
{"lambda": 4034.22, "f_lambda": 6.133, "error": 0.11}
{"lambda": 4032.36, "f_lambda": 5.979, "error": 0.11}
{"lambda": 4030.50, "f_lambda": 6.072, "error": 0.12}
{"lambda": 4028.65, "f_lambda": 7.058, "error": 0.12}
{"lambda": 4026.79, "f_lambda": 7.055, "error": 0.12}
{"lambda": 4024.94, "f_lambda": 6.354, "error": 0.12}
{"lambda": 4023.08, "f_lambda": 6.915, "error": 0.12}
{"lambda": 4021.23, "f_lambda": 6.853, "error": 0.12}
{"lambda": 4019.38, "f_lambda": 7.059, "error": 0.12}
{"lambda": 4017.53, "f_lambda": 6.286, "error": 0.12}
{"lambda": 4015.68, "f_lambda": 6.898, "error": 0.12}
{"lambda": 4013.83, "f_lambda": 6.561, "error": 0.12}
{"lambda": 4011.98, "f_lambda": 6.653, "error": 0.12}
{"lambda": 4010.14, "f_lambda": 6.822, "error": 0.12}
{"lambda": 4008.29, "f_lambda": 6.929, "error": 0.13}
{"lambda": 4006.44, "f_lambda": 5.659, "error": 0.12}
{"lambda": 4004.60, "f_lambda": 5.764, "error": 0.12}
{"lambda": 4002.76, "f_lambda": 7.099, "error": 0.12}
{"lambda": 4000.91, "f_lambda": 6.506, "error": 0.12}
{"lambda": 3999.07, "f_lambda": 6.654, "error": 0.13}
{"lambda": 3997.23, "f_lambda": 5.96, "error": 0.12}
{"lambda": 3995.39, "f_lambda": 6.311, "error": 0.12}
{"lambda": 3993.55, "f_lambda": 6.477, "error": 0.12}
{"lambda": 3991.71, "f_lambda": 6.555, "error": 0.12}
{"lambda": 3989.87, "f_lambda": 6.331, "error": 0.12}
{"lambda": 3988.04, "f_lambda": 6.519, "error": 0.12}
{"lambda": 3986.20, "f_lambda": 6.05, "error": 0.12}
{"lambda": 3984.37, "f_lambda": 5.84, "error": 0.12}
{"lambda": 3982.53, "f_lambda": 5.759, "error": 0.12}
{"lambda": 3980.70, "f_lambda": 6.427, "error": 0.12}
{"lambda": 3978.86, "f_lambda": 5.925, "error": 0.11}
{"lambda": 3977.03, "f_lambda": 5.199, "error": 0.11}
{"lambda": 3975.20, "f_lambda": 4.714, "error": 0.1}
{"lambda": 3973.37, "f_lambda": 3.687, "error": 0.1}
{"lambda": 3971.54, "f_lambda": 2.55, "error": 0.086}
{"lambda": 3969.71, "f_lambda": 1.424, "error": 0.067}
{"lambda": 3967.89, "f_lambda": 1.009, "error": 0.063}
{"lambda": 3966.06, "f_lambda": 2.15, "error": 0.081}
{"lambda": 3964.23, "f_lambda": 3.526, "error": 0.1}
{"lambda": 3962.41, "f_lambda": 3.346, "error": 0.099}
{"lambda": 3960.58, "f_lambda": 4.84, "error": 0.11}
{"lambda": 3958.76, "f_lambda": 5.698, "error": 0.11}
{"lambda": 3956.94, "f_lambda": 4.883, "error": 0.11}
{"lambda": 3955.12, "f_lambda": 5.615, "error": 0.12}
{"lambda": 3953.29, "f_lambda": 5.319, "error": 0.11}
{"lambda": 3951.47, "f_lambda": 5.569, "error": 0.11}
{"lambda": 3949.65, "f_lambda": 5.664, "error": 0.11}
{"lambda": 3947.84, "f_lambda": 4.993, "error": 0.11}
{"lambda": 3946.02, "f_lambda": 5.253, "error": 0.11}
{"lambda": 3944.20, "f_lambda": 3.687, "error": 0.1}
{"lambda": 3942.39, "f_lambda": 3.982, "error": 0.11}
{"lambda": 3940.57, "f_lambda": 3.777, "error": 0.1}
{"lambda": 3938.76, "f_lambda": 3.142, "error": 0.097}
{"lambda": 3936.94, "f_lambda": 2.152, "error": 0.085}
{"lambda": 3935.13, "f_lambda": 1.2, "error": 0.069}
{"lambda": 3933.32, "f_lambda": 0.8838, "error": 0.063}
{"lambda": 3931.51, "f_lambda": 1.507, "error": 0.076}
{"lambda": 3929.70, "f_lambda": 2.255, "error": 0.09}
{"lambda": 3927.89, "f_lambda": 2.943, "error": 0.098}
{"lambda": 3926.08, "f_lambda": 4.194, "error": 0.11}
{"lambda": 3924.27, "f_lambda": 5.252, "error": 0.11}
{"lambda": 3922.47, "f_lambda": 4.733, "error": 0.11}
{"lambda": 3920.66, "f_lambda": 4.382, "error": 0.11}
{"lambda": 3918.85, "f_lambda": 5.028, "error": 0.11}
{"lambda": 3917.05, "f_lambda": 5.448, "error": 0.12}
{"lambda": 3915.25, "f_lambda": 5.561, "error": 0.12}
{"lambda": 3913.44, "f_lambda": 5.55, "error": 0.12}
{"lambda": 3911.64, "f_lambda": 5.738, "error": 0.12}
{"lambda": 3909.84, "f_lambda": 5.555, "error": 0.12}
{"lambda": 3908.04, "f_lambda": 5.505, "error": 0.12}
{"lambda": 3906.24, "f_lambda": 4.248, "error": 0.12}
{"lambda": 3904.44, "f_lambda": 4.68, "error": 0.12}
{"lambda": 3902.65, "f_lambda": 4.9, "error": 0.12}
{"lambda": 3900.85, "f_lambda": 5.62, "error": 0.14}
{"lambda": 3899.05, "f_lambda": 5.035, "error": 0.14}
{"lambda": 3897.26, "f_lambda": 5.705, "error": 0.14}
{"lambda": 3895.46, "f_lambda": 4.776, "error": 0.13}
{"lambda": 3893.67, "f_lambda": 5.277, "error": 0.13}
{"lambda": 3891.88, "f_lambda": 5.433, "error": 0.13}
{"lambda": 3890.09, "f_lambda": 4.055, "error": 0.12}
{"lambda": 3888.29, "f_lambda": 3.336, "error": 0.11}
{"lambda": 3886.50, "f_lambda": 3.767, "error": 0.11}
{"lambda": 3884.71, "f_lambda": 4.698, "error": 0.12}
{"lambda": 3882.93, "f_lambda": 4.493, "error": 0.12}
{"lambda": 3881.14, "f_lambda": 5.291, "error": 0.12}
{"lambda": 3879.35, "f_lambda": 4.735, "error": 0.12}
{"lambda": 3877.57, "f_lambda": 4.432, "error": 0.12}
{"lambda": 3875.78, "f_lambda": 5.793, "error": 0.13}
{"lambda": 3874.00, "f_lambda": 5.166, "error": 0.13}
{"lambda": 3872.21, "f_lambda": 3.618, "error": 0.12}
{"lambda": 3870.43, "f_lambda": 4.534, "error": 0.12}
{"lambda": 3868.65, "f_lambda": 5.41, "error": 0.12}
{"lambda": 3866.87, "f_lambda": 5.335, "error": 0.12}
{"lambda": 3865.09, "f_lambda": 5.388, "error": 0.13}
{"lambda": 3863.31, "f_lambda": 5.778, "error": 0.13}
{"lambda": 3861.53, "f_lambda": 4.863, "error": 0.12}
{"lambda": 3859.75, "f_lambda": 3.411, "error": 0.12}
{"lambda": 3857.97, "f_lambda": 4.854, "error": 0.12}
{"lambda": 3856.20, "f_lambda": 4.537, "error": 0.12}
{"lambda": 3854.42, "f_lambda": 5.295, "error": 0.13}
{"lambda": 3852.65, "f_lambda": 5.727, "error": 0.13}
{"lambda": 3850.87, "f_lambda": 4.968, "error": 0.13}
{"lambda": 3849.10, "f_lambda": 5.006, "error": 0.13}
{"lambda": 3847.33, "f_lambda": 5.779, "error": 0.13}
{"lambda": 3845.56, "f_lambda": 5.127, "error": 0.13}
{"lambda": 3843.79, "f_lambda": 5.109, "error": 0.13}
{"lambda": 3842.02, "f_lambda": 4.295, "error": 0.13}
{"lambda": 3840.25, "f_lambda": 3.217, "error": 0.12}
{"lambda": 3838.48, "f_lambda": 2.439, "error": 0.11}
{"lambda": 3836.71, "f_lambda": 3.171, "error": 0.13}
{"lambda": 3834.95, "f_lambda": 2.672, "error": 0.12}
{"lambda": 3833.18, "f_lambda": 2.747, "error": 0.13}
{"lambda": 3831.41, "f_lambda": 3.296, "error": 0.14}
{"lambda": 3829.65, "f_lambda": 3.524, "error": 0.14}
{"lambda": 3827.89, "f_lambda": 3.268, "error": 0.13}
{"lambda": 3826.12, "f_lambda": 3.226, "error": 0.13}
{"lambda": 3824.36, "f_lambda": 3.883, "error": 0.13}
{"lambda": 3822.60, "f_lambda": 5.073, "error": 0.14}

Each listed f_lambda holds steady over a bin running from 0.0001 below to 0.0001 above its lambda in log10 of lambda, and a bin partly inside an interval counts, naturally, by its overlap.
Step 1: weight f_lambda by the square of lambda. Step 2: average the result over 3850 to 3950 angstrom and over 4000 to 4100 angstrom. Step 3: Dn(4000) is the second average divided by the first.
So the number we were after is 1.6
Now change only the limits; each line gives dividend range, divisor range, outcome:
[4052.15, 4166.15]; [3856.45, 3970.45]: 1.68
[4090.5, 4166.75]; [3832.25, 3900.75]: 1.67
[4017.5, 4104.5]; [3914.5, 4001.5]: 1.50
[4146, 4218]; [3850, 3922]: 1.59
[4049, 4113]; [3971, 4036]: 1.08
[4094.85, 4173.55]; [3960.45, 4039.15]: 1.25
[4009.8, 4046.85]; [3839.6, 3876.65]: 1.46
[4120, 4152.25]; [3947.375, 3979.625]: 1.78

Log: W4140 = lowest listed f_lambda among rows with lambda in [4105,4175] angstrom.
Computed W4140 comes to 5.561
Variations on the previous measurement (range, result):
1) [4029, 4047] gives 4.611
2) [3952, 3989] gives 1.009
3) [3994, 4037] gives 5.659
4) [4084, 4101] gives 5.608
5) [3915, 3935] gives 0.8838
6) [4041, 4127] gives 4.1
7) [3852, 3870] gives 3.411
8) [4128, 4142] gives 6.181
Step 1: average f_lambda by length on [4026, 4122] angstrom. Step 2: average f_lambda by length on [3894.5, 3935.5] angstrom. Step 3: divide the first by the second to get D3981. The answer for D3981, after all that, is 1.48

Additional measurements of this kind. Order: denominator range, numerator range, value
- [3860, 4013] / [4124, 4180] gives 1.42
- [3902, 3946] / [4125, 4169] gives 1.71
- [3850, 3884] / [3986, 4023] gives 1.32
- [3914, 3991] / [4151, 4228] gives 1.57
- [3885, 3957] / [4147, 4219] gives 1.54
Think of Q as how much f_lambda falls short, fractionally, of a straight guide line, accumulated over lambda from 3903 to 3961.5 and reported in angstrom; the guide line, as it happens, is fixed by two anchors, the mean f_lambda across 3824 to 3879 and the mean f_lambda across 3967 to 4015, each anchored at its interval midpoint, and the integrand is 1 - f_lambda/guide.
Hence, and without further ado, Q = 8.4 angstrom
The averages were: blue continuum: 4.39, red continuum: 5.61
